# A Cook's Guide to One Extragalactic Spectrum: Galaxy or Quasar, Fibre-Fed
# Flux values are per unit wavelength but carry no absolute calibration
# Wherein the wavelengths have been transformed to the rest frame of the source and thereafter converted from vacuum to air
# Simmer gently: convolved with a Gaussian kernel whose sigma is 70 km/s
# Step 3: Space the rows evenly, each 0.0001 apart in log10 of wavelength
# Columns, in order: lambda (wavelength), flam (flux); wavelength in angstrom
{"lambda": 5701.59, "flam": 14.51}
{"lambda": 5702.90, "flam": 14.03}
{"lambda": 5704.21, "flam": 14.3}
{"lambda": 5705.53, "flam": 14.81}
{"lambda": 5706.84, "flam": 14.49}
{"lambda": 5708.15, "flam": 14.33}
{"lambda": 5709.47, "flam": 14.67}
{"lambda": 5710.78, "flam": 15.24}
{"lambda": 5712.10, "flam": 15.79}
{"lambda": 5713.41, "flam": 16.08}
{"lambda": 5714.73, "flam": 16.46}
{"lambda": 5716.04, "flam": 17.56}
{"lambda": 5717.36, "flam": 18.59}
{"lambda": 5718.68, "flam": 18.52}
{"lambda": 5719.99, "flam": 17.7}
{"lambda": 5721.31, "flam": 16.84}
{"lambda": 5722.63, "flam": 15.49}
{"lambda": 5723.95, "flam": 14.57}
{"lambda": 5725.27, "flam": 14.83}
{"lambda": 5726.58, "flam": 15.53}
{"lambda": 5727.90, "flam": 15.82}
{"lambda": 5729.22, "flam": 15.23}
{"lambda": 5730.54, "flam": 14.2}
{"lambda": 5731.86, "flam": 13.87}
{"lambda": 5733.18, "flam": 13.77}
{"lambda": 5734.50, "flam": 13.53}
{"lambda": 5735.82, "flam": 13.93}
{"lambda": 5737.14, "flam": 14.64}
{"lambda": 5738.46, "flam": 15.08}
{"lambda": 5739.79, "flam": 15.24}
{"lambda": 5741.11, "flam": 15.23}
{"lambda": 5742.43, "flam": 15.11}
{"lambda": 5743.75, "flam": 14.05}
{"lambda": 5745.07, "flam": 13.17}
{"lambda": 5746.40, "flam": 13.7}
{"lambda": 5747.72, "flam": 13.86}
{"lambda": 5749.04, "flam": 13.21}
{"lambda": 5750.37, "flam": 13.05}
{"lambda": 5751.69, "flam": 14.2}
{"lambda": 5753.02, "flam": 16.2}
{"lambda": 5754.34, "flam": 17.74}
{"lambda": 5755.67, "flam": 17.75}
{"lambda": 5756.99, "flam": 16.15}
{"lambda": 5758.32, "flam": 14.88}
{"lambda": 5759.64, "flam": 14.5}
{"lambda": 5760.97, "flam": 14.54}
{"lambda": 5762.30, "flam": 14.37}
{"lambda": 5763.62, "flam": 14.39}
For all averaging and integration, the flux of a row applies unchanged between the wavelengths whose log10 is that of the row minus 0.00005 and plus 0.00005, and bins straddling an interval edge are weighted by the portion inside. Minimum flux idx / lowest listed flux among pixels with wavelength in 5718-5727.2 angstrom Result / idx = 14.57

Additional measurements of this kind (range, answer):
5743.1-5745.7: 13.17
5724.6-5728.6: 14.83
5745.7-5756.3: 13.05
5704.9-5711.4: 14.33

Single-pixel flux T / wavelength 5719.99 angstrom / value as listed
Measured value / 17.7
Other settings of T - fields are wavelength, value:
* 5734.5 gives 13.53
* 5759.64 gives 14.5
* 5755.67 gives 17.75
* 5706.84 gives 14.49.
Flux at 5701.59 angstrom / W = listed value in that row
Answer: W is 14.51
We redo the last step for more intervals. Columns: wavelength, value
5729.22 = 15.23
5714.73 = 16.46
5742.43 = 15.11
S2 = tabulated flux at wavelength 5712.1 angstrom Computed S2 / 15.79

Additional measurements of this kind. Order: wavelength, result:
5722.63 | 15.49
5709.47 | 14.67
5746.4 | 13.7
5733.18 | 13.77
